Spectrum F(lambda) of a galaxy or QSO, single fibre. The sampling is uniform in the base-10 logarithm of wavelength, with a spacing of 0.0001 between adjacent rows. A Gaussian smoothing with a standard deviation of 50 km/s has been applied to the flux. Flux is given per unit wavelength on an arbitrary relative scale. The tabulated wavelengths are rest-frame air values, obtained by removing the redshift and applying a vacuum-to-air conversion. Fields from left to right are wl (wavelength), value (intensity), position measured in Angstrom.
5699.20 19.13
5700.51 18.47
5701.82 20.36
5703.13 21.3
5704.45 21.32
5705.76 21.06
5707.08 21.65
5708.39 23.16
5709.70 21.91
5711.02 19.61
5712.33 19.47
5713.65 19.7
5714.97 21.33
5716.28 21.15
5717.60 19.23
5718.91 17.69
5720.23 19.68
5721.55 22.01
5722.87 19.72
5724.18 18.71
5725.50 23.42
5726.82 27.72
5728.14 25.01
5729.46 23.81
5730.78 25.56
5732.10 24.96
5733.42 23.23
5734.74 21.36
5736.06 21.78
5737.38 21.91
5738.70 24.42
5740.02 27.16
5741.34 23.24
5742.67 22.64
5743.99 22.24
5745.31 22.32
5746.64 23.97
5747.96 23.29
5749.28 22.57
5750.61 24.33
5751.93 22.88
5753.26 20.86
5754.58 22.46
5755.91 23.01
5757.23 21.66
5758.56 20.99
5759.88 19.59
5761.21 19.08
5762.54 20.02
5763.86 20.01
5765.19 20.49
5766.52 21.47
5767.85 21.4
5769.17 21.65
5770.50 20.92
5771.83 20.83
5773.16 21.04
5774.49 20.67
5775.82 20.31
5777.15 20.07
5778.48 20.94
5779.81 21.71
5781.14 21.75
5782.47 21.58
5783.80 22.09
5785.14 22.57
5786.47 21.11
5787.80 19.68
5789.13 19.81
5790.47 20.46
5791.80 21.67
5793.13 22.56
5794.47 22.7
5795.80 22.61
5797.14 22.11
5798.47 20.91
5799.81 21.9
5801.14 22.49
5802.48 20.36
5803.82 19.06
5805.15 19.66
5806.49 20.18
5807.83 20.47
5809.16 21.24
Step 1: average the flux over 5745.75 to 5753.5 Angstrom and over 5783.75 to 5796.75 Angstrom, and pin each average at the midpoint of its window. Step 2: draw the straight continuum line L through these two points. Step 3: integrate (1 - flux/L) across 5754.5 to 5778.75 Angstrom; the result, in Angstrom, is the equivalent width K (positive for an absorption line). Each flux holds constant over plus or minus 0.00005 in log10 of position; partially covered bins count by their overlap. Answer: 1.7 Angstrom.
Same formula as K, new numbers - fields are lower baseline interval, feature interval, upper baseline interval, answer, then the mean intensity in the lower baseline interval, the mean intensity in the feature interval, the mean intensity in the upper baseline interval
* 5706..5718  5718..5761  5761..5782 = -3.6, 20.8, 22.6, 20.8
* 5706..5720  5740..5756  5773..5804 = -1.6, 20.5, 23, 21.3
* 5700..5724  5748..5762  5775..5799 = -0.5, 20.5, 21.8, 21.4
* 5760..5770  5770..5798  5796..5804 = -0.4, 20.5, 21.3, 21.3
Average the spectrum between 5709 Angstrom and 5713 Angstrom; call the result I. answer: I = 20.4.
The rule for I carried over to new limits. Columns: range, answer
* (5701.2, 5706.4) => 21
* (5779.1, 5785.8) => 21.9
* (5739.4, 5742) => 25.2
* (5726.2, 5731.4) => 25.5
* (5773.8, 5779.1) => 20.5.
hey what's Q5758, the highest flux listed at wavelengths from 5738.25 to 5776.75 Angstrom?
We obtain 27.16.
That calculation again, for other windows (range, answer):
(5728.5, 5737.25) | 25.56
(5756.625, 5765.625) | 21.66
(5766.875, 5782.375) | 21.75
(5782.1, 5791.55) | 22.57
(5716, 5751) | 27.72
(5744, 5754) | 24.33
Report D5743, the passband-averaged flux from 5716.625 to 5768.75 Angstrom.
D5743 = 22.2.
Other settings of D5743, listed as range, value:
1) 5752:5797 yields 21.2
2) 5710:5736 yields 21.8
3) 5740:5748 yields 23.3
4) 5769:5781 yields 20.9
